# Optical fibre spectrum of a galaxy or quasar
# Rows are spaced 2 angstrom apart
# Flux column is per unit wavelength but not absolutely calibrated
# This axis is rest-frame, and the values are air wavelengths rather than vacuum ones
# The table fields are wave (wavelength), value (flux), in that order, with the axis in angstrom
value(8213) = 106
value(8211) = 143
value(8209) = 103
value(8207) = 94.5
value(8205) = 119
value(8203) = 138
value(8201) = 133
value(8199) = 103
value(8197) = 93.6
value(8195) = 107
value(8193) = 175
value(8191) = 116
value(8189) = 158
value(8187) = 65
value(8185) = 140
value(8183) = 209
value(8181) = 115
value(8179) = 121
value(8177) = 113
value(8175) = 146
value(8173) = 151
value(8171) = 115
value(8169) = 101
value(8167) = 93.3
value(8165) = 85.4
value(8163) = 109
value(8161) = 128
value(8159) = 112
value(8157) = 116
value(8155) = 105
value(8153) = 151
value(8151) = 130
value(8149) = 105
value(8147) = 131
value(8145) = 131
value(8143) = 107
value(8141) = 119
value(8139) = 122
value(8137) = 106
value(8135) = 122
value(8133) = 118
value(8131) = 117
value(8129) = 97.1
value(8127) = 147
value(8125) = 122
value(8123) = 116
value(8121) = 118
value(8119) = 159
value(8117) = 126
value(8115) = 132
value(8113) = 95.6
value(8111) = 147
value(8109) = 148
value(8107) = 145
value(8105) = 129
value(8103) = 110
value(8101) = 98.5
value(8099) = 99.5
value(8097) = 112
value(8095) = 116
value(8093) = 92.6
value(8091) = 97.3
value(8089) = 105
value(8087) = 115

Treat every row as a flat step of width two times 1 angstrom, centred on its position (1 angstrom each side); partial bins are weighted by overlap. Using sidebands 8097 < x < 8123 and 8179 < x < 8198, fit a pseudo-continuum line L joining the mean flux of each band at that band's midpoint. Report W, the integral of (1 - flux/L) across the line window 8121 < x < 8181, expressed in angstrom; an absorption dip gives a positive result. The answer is 4.3 angstrom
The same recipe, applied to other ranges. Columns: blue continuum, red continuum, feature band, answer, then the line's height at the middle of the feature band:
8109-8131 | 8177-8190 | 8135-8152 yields 1.3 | 129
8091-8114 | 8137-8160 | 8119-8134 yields -0.4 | 119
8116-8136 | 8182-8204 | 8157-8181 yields 2.3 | 128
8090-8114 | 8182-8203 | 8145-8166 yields 1.1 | 124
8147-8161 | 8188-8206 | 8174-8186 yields -1.5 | 125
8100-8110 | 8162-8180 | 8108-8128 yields -1.2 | 124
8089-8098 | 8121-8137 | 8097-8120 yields -3.1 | 111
